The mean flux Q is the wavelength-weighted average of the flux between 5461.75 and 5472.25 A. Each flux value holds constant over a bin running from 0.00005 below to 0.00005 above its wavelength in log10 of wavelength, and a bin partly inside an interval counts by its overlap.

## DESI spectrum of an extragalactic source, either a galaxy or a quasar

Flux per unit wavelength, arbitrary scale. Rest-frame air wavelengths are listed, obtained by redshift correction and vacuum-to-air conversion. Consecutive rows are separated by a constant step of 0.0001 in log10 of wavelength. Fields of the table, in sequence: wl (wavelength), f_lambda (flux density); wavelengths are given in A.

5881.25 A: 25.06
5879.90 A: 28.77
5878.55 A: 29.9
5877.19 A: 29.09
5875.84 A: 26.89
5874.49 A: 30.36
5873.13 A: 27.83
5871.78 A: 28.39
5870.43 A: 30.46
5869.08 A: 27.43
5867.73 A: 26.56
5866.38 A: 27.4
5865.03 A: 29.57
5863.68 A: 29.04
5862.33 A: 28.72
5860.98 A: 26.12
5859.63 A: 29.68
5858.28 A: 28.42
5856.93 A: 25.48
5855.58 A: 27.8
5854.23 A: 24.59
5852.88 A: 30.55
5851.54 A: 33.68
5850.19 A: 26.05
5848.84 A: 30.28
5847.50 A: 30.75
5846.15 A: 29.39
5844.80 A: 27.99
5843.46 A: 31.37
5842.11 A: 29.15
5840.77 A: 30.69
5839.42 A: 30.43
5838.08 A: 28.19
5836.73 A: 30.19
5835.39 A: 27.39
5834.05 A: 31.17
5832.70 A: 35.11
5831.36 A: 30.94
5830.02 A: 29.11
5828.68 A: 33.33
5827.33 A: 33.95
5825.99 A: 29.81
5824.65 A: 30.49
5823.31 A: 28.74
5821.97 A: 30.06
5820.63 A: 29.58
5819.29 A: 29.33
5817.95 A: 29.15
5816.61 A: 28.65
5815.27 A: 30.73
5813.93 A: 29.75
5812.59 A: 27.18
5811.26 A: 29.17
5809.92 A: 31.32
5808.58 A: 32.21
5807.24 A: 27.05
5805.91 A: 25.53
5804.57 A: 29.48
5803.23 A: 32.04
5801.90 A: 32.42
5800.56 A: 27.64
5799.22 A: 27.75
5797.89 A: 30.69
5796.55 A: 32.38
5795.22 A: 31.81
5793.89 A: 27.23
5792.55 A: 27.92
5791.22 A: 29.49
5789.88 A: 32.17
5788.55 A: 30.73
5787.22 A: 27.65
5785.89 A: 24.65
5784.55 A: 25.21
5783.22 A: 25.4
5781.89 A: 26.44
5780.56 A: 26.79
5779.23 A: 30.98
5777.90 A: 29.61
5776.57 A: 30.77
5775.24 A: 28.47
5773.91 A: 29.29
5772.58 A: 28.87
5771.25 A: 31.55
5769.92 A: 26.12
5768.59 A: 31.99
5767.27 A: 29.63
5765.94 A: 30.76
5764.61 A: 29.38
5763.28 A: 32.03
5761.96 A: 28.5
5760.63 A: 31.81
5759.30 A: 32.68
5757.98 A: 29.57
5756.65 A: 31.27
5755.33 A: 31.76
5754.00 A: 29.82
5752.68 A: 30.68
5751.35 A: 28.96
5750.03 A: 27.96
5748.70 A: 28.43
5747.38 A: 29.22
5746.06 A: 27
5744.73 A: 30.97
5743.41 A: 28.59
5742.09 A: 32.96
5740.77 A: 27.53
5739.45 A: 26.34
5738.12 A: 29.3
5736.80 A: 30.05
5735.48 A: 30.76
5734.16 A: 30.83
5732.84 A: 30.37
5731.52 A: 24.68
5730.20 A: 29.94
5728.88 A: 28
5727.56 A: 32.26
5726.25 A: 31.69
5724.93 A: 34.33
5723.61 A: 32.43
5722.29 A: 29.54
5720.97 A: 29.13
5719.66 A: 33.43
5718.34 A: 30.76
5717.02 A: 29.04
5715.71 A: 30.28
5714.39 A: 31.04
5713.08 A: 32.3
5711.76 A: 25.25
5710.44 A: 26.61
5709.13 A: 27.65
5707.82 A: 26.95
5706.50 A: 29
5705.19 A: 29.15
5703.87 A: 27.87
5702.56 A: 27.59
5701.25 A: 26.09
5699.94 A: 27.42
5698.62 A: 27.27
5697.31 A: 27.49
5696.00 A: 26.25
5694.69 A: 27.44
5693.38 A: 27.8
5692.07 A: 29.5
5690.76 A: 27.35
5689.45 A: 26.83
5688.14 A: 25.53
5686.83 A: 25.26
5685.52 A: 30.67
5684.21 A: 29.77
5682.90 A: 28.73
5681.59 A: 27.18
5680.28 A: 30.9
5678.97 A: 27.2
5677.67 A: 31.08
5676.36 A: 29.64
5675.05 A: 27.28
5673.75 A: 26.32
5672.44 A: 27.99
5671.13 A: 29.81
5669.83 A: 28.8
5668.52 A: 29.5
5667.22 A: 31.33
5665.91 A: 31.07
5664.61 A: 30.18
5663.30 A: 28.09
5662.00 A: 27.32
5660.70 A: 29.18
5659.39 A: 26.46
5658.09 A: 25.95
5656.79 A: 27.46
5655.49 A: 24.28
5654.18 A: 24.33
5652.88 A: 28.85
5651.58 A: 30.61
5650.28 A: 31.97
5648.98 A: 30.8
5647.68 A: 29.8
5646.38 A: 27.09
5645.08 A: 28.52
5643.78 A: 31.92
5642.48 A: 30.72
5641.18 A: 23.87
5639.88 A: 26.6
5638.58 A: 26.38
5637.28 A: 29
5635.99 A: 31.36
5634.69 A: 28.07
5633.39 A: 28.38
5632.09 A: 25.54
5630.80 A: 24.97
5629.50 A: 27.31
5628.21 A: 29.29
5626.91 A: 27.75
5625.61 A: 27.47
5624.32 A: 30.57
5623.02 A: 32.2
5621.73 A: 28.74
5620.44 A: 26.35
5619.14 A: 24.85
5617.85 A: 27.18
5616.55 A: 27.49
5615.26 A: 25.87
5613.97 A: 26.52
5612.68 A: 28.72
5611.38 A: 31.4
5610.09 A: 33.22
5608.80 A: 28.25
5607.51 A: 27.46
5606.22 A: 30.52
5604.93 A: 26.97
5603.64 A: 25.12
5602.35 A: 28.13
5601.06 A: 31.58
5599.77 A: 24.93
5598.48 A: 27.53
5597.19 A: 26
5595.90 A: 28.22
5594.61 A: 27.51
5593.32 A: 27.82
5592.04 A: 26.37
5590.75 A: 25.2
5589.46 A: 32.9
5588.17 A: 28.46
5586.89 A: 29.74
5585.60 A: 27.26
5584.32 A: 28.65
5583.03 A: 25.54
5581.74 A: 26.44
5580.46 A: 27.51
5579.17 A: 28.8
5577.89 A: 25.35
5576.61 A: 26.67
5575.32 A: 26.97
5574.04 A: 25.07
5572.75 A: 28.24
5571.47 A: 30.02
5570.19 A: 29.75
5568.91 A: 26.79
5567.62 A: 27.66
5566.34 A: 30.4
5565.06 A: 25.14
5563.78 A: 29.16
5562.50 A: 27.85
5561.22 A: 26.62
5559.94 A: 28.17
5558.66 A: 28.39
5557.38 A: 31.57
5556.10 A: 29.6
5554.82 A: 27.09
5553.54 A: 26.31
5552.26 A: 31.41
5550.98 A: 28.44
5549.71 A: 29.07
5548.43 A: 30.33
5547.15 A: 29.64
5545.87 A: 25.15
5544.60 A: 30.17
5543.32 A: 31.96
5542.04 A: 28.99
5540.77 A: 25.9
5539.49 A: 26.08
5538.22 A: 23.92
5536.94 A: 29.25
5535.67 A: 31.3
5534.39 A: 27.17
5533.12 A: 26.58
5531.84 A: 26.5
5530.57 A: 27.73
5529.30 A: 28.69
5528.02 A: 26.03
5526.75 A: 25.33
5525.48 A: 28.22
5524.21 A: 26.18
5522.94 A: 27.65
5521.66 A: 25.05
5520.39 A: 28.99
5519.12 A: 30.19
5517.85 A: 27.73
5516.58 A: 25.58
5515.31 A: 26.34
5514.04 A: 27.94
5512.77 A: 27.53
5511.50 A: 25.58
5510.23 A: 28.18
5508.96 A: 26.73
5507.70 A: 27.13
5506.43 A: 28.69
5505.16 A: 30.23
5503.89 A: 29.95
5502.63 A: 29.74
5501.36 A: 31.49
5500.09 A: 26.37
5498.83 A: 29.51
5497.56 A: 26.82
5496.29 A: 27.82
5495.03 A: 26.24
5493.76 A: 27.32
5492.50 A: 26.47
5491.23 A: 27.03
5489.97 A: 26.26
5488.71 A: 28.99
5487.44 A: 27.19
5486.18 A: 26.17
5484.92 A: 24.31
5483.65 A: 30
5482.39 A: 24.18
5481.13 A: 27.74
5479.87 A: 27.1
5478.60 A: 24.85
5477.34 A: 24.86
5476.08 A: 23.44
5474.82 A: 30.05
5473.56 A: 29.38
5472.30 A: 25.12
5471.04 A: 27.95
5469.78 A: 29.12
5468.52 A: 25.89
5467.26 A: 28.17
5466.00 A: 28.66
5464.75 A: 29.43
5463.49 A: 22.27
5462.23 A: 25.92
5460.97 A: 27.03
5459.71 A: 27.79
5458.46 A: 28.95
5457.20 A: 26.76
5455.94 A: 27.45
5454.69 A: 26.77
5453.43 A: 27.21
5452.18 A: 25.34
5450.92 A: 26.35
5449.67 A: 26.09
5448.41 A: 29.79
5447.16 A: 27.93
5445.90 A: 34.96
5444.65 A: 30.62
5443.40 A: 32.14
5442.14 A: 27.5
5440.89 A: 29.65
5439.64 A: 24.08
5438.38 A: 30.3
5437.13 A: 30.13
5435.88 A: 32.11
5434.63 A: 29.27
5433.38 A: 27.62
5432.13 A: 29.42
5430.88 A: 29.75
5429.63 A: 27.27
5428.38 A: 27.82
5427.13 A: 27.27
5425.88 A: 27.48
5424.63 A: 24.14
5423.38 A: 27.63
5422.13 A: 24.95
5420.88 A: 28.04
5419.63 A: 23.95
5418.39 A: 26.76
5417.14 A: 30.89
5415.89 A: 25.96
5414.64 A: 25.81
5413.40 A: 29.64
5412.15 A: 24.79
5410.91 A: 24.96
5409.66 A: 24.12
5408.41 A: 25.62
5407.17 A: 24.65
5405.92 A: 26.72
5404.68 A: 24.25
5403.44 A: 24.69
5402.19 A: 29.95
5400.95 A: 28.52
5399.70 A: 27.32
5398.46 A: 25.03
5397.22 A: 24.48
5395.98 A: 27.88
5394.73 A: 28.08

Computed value 27.1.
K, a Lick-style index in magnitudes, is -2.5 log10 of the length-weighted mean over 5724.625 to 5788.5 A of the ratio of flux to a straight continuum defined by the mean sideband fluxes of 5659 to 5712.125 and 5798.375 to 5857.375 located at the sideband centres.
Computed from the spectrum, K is -0.02 mag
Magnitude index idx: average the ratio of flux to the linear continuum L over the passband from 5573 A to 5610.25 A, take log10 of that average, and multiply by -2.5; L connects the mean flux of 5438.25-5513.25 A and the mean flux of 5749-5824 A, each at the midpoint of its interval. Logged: 0.02 mag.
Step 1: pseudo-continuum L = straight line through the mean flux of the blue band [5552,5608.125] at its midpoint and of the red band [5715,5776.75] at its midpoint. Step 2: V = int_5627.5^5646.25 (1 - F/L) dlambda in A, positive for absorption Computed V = 0.4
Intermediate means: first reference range 27.9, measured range 28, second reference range 30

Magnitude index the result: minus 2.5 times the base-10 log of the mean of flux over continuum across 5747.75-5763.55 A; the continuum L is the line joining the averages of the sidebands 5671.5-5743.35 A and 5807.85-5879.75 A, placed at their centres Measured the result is -0.04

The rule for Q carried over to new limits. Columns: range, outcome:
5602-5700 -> 28.2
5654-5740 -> 28.7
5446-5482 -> 27.1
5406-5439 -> 27.3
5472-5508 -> 27.4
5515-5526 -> 27.3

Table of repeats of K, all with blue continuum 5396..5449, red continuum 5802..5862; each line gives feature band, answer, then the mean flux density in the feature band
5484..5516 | 0.01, 27.6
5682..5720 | 0.03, 28.2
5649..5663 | 0.04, 27.8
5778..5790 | 0.06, 27.7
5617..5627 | 0.02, 28.1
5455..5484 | 0.03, 27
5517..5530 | 0.03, 27.4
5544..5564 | -0.02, 28.7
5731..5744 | 0.00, 29.2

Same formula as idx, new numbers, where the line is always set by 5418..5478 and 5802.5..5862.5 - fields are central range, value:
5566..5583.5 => 0.03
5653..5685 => 0.02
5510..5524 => 0.03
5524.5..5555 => 0.01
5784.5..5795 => 0.03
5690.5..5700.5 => 0.05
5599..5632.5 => 0.02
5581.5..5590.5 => 0.00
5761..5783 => 0.00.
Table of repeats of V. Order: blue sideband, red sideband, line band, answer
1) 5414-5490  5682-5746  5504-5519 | 0.1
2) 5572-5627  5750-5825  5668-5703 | 0.7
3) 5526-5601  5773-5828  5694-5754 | -0.7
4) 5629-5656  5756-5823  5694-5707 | 0.5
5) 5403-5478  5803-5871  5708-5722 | -0.3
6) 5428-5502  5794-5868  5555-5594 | 0.5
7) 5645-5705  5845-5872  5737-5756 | -0.6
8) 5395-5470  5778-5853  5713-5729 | -1.2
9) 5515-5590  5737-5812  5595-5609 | 0.3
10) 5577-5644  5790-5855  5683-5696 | 0.4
